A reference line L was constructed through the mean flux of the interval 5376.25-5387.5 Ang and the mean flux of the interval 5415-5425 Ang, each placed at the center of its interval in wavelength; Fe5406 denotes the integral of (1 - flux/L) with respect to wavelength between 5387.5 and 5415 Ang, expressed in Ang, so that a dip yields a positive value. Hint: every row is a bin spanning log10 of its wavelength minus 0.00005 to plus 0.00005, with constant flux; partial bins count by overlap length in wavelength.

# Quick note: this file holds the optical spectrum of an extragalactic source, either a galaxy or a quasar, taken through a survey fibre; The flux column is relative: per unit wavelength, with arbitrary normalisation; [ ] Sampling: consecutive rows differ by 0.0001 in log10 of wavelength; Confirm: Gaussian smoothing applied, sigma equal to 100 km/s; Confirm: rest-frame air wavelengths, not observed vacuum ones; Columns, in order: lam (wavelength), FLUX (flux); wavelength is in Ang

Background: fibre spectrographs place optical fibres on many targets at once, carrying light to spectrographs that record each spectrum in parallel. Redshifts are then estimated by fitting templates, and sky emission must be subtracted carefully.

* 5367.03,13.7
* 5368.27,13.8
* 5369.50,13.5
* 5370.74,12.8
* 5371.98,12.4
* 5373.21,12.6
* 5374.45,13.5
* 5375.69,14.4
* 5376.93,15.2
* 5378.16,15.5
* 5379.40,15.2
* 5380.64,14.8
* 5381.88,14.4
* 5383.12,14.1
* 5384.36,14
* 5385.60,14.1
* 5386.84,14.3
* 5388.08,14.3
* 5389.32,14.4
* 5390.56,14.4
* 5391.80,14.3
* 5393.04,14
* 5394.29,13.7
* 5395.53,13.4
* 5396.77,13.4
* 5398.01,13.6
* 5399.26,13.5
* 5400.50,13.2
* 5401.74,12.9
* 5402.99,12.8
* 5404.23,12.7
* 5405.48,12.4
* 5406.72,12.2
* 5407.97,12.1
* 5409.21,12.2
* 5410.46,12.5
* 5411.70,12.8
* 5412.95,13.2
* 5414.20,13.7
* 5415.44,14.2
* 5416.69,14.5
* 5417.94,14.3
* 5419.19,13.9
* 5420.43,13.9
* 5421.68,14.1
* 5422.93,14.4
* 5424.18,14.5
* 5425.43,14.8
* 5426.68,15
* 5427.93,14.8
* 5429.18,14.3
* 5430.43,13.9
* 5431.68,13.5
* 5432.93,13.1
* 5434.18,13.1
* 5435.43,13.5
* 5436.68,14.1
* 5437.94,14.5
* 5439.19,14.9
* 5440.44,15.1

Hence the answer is 2.2 Ang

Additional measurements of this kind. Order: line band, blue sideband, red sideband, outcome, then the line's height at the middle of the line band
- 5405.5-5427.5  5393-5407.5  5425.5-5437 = -0.1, 13.6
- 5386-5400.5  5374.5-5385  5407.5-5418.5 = 0.2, 14.1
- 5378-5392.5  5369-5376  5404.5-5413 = -1.8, 12.9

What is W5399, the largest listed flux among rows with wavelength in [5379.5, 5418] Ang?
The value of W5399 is 14.8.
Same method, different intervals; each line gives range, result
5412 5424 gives 14.5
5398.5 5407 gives 13.5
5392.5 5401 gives 14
